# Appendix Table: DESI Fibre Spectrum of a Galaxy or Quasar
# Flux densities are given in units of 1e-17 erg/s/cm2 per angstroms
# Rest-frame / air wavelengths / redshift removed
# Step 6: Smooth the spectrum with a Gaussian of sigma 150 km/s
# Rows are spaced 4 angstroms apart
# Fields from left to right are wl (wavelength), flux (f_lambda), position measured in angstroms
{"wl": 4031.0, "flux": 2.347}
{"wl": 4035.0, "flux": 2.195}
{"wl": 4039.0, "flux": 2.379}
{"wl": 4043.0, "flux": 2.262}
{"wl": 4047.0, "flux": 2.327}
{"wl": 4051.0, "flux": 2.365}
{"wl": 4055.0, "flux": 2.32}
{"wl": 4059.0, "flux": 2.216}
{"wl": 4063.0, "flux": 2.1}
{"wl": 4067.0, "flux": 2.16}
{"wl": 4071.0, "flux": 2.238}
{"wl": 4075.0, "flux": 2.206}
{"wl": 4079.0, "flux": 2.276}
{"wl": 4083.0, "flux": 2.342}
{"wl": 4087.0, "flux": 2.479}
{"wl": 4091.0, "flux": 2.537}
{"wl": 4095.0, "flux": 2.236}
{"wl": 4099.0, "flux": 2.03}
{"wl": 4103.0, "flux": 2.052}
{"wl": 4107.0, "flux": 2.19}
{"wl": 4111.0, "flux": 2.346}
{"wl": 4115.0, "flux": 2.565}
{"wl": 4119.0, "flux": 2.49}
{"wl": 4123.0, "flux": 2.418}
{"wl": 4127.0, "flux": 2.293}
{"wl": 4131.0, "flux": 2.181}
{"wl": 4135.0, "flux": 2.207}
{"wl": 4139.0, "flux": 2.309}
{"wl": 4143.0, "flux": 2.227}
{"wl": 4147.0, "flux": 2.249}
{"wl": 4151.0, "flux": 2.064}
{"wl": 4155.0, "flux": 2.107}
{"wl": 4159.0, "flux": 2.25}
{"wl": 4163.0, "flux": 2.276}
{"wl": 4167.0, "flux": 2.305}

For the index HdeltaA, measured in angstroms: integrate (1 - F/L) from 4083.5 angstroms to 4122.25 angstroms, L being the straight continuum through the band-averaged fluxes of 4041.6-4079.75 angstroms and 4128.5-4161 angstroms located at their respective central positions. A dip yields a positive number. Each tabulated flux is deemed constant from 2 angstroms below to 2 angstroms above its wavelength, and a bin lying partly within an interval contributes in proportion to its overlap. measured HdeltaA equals -1.8 angstroms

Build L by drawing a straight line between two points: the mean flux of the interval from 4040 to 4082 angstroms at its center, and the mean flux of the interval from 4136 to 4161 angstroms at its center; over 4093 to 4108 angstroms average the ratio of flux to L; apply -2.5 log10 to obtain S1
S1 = 0.05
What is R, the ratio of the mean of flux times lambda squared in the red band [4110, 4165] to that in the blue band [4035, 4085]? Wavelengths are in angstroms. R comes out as 1.05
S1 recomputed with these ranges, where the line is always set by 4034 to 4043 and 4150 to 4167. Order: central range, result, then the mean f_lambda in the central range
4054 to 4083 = 0.02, 2.22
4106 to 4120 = -0.08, 2.41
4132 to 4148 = -0.02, 2.24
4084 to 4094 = -0.10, 2.46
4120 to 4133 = -0.04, 2.31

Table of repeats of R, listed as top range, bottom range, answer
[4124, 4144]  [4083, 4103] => 1.00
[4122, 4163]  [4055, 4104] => 1.02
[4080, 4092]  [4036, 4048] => 1.07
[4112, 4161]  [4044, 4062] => 1.04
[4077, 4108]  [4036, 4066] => 1.02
